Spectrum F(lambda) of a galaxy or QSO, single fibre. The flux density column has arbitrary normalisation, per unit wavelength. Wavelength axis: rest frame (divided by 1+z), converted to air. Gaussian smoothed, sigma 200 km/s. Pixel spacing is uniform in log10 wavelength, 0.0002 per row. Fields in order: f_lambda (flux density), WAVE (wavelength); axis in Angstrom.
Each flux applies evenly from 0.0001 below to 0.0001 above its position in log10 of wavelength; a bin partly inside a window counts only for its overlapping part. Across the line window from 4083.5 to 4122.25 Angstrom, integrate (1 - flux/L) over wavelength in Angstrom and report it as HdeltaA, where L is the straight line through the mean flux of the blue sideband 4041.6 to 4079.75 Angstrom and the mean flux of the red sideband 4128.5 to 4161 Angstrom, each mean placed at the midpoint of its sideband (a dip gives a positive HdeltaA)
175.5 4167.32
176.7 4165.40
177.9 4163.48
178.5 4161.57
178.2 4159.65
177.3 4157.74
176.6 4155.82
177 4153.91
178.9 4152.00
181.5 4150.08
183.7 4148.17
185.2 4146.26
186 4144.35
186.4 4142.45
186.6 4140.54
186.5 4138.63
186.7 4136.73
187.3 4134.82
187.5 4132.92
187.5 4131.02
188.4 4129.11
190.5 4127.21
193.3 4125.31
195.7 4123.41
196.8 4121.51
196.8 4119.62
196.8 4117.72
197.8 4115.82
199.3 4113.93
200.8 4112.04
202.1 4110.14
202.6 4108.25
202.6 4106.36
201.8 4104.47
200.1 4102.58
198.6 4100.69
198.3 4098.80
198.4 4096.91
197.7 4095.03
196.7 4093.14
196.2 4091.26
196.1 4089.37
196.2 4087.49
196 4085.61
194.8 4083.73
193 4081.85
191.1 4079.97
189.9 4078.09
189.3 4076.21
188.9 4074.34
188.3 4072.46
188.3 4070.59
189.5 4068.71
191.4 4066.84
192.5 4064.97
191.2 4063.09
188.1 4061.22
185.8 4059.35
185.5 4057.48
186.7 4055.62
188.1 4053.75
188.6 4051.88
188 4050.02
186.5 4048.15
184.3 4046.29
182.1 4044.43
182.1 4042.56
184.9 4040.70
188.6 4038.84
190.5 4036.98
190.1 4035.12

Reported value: -2.69 Angstrom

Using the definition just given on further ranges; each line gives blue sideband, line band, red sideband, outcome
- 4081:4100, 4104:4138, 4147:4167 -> -1.23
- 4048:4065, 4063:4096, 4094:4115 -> 0.19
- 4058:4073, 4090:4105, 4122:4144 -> -0.74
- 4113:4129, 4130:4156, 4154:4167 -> 0.16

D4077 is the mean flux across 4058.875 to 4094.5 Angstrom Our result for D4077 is 192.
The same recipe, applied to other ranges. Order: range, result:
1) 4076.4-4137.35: 195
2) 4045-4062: 187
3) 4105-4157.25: 190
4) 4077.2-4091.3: 194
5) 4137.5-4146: 186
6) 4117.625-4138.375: 191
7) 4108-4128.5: 197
